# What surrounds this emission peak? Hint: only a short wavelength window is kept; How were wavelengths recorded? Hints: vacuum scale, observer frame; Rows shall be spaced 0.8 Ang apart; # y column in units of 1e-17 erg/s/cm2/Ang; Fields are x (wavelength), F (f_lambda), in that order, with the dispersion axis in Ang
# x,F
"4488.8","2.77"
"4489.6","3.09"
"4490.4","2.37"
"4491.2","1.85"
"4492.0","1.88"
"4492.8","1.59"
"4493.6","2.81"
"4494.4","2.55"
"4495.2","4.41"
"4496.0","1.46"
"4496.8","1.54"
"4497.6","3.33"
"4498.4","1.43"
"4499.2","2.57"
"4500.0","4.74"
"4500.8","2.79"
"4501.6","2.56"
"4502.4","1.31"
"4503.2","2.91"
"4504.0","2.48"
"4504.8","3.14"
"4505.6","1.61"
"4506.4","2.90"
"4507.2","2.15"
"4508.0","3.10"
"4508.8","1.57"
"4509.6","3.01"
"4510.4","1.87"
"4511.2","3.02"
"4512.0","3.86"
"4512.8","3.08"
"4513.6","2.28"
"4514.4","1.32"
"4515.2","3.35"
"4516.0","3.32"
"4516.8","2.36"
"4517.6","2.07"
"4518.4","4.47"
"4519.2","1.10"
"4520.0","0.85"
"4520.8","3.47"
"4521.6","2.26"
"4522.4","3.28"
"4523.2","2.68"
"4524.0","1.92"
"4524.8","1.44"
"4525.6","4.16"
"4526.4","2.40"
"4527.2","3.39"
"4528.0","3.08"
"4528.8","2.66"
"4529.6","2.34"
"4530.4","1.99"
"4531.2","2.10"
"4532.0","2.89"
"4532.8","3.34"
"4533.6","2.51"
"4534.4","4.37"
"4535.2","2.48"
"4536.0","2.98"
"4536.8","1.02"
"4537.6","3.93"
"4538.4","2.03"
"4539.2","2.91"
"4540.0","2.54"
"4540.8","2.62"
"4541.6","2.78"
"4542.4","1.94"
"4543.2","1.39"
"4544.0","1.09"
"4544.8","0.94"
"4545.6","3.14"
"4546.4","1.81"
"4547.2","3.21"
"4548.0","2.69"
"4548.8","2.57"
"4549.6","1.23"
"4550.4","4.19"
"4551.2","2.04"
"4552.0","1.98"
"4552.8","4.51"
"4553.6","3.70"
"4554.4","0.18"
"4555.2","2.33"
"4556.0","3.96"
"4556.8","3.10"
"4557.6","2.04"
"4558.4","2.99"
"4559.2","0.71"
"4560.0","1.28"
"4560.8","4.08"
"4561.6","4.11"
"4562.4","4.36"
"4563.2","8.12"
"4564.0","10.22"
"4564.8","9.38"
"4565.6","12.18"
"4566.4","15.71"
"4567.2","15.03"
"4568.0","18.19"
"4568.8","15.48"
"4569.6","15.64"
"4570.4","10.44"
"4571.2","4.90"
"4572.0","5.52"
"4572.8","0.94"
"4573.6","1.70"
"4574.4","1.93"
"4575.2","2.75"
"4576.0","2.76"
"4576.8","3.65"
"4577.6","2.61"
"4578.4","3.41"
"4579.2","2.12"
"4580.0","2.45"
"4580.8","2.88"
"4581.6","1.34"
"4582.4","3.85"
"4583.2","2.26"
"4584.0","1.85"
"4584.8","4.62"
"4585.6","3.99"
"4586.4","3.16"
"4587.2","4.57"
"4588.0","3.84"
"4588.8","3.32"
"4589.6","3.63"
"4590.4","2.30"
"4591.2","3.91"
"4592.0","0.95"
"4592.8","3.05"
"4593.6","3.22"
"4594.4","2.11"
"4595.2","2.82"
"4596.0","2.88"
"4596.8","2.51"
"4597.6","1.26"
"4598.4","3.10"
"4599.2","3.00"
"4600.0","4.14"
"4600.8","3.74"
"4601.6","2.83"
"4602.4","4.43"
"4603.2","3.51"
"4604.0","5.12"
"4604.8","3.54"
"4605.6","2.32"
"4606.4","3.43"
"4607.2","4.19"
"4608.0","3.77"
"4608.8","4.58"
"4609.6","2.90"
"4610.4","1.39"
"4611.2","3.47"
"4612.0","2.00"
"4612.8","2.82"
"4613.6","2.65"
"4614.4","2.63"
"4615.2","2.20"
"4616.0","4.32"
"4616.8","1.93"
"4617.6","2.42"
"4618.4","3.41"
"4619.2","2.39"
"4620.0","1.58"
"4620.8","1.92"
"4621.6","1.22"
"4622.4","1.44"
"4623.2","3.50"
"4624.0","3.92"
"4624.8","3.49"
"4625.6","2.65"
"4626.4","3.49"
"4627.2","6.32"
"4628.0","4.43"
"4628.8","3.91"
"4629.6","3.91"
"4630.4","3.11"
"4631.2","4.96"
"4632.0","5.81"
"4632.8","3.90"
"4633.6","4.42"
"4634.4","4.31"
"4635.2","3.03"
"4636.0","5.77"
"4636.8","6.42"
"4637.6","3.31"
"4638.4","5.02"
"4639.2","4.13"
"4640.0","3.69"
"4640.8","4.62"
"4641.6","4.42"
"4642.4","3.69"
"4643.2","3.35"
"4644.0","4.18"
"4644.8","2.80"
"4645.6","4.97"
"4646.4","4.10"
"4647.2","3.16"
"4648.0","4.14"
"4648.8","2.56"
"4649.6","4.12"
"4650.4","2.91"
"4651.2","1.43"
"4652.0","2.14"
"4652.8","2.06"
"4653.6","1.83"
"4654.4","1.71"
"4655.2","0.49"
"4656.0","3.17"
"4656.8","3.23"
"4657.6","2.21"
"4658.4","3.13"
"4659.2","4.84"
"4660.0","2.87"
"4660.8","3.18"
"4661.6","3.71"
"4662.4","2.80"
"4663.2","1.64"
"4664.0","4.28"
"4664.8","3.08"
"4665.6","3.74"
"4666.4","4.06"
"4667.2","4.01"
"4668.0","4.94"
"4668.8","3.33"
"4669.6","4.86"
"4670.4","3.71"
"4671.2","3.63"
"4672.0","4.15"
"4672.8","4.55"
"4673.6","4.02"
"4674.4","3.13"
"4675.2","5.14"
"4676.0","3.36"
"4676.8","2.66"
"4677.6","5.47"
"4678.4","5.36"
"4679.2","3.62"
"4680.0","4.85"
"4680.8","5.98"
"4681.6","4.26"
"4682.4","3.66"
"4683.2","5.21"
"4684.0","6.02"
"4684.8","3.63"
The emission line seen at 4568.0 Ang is [O II]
